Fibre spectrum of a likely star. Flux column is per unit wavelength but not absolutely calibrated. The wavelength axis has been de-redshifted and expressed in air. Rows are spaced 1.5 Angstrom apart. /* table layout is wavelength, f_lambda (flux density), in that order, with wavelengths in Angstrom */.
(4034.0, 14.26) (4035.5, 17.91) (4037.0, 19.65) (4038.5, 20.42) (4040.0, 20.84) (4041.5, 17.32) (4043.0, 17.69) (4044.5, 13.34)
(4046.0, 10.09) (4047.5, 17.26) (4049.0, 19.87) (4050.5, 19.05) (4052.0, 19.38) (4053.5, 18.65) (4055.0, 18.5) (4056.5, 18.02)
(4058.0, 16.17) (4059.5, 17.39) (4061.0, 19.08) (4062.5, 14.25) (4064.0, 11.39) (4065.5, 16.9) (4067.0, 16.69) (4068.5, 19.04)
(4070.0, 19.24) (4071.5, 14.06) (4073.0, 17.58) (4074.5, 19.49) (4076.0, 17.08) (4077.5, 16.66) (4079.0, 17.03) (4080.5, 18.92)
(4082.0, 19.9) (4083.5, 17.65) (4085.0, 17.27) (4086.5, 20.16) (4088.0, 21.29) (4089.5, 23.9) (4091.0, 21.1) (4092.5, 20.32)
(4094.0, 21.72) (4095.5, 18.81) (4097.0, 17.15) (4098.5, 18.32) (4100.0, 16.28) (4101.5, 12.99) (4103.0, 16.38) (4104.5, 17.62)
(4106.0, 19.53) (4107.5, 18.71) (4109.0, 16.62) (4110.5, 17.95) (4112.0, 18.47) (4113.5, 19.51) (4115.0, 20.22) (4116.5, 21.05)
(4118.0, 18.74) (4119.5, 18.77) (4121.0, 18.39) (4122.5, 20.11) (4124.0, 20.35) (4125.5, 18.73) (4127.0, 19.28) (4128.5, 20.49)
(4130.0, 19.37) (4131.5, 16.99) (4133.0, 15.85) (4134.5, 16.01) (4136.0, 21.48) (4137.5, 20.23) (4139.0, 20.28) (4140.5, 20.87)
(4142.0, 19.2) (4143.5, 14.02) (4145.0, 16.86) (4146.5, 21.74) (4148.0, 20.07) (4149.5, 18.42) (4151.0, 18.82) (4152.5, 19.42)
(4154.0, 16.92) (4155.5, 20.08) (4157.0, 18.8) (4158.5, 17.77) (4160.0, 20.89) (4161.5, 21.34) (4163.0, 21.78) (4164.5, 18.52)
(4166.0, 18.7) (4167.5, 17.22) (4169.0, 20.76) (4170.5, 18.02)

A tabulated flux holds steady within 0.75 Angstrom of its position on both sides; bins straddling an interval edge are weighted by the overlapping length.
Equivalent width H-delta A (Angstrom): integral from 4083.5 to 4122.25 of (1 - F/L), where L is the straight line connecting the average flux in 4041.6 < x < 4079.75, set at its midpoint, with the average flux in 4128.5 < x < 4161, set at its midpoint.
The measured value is -2.1 Angstrom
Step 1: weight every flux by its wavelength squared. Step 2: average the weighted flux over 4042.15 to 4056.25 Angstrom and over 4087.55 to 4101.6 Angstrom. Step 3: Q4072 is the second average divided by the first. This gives 1.16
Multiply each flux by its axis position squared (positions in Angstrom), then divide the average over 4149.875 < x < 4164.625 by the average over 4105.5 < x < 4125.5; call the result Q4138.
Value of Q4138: 1.04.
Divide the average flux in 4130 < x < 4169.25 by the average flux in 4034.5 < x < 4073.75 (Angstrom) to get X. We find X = 1.1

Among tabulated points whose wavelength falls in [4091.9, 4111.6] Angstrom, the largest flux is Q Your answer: 21.72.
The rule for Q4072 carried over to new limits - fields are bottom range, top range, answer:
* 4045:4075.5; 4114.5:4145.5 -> 1.15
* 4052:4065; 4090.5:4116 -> 1.11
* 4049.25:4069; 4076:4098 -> 1.13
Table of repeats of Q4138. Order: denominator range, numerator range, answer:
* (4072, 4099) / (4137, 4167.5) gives 1.04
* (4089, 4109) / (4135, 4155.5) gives 1.05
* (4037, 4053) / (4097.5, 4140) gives 1.09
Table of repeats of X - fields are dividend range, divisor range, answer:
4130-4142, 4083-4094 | 0.93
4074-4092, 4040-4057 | 1.11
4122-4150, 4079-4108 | 1.01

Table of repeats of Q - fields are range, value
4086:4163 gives 23.9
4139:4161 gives 21.74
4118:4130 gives 20.49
